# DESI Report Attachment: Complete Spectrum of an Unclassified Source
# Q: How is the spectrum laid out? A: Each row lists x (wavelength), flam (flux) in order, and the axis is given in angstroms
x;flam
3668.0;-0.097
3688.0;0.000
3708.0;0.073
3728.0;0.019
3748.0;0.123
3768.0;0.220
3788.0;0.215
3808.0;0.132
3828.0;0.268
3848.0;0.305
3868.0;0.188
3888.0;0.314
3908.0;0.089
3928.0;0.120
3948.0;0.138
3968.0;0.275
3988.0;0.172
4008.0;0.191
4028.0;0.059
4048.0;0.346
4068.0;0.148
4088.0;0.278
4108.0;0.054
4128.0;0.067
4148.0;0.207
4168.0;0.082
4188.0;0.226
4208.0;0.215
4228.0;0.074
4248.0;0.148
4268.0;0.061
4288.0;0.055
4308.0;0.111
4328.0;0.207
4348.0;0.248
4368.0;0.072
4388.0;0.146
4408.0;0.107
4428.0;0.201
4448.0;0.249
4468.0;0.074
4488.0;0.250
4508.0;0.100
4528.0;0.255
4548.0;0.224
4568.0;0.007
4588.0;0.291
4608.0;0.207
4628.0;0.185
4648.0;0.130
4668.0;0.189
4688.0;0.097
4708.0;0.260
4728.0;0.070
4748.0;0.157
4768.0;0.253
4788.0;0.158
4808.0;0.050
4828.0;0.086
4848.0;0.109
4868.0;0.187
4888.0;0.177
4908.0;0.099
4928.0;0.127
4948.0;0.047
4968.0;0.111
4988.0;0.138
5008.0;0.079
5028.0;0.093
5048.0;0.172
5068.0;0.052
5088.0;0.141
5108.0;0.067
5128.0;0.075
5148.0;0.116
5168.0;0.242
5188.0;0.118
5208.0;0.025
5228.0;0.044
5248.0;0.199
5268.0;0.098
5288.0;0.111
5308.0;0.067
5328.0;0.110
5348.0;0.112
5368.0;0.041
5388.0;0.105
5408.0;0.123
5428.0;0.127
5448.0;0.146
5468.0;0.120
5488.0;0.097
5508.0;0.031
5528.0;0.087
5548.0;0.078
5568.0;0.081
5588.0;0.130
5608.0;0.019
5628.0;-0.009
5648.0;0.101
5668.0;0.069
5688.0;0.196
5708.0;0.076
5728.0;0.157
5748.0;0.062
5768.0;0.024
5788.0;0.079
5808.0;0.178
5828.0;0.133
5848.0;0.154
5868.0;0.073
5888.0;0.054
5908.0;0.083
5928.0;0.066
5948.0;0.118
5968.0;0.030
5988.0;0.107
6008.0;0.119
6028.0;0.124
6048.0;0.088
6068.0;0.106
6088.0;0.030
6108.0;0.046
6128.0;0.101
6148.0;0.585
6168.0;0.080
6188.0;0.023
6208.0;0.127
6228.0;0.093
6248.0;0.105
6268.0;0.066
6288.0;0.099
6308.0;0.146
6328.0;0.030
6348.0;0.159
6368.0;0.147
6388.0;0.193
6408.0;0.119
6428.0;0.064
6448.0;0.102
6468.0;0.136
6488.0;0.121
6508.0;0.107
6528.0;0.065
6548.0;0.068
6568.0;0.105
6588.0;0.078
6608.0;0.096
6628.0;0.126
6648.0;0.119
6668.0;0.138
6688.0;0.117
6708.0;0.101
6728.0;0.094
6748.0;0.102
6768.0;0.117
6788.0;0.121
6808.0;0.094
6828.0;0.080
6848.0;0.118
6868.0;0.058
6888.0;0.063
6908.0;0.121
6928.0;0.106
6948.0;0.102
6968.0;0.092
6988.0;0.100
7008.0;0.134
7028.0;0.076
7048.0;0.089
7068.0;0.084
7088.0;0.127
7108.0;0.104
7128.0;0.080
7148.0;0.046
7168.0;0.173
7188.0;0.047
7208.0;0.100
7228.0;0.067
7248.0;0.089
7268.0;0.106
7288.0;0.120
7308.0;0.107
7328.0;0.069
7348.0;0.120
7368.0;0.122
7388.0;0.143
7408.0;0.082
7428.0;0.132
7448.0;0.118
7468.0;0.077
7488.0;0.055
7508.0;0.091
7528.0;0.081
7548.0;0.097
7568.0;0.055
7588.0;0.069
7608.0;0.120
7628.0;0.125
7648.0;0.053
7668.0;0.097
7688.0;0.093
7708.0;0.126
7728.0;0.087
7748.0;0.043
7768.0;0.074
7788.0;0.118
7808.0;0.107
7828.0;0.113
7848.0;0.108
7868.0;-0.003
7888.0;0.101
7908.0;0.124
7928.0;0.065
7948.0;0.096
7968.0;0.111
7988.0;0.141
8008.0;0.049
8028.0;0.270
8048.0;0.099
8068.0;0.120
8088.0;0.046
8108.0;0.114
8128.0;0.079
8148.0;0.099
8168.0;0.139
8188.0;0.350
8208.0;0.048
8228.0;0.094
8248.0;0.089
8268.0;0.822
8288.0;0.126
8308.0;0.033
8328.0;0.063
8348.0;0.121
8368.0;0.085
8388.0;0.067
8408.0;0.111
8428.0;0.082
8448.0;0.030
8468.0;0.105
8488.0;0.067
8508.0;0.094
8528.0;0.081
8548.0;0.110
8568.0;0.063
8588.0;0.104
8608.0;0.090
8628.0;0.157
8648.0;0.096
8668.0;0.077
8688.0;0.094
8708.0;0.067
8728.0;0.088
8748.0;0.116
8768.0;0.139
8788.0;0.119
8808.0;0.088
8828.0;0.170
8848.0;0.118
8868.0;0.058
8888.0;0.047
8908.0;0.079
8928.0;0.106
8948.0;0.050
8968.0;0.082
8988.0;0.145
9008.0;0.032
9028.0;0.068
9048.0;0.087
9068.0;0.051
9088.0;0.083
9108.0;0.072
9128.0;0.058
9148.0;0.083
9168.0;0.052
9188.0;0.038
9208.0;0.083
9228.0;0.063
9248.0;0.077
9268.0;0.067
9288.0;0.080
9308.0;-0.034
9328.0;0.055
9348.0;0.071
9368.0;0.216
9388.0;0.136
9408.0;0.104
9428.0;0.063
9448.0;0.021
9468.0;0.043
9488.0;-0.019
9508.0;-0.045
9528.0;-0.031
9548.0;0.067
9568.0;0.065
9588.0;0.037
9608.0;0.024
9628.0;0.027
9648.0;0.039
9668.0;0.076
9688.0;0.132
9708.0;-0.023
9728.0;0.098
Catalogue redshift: 0.65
